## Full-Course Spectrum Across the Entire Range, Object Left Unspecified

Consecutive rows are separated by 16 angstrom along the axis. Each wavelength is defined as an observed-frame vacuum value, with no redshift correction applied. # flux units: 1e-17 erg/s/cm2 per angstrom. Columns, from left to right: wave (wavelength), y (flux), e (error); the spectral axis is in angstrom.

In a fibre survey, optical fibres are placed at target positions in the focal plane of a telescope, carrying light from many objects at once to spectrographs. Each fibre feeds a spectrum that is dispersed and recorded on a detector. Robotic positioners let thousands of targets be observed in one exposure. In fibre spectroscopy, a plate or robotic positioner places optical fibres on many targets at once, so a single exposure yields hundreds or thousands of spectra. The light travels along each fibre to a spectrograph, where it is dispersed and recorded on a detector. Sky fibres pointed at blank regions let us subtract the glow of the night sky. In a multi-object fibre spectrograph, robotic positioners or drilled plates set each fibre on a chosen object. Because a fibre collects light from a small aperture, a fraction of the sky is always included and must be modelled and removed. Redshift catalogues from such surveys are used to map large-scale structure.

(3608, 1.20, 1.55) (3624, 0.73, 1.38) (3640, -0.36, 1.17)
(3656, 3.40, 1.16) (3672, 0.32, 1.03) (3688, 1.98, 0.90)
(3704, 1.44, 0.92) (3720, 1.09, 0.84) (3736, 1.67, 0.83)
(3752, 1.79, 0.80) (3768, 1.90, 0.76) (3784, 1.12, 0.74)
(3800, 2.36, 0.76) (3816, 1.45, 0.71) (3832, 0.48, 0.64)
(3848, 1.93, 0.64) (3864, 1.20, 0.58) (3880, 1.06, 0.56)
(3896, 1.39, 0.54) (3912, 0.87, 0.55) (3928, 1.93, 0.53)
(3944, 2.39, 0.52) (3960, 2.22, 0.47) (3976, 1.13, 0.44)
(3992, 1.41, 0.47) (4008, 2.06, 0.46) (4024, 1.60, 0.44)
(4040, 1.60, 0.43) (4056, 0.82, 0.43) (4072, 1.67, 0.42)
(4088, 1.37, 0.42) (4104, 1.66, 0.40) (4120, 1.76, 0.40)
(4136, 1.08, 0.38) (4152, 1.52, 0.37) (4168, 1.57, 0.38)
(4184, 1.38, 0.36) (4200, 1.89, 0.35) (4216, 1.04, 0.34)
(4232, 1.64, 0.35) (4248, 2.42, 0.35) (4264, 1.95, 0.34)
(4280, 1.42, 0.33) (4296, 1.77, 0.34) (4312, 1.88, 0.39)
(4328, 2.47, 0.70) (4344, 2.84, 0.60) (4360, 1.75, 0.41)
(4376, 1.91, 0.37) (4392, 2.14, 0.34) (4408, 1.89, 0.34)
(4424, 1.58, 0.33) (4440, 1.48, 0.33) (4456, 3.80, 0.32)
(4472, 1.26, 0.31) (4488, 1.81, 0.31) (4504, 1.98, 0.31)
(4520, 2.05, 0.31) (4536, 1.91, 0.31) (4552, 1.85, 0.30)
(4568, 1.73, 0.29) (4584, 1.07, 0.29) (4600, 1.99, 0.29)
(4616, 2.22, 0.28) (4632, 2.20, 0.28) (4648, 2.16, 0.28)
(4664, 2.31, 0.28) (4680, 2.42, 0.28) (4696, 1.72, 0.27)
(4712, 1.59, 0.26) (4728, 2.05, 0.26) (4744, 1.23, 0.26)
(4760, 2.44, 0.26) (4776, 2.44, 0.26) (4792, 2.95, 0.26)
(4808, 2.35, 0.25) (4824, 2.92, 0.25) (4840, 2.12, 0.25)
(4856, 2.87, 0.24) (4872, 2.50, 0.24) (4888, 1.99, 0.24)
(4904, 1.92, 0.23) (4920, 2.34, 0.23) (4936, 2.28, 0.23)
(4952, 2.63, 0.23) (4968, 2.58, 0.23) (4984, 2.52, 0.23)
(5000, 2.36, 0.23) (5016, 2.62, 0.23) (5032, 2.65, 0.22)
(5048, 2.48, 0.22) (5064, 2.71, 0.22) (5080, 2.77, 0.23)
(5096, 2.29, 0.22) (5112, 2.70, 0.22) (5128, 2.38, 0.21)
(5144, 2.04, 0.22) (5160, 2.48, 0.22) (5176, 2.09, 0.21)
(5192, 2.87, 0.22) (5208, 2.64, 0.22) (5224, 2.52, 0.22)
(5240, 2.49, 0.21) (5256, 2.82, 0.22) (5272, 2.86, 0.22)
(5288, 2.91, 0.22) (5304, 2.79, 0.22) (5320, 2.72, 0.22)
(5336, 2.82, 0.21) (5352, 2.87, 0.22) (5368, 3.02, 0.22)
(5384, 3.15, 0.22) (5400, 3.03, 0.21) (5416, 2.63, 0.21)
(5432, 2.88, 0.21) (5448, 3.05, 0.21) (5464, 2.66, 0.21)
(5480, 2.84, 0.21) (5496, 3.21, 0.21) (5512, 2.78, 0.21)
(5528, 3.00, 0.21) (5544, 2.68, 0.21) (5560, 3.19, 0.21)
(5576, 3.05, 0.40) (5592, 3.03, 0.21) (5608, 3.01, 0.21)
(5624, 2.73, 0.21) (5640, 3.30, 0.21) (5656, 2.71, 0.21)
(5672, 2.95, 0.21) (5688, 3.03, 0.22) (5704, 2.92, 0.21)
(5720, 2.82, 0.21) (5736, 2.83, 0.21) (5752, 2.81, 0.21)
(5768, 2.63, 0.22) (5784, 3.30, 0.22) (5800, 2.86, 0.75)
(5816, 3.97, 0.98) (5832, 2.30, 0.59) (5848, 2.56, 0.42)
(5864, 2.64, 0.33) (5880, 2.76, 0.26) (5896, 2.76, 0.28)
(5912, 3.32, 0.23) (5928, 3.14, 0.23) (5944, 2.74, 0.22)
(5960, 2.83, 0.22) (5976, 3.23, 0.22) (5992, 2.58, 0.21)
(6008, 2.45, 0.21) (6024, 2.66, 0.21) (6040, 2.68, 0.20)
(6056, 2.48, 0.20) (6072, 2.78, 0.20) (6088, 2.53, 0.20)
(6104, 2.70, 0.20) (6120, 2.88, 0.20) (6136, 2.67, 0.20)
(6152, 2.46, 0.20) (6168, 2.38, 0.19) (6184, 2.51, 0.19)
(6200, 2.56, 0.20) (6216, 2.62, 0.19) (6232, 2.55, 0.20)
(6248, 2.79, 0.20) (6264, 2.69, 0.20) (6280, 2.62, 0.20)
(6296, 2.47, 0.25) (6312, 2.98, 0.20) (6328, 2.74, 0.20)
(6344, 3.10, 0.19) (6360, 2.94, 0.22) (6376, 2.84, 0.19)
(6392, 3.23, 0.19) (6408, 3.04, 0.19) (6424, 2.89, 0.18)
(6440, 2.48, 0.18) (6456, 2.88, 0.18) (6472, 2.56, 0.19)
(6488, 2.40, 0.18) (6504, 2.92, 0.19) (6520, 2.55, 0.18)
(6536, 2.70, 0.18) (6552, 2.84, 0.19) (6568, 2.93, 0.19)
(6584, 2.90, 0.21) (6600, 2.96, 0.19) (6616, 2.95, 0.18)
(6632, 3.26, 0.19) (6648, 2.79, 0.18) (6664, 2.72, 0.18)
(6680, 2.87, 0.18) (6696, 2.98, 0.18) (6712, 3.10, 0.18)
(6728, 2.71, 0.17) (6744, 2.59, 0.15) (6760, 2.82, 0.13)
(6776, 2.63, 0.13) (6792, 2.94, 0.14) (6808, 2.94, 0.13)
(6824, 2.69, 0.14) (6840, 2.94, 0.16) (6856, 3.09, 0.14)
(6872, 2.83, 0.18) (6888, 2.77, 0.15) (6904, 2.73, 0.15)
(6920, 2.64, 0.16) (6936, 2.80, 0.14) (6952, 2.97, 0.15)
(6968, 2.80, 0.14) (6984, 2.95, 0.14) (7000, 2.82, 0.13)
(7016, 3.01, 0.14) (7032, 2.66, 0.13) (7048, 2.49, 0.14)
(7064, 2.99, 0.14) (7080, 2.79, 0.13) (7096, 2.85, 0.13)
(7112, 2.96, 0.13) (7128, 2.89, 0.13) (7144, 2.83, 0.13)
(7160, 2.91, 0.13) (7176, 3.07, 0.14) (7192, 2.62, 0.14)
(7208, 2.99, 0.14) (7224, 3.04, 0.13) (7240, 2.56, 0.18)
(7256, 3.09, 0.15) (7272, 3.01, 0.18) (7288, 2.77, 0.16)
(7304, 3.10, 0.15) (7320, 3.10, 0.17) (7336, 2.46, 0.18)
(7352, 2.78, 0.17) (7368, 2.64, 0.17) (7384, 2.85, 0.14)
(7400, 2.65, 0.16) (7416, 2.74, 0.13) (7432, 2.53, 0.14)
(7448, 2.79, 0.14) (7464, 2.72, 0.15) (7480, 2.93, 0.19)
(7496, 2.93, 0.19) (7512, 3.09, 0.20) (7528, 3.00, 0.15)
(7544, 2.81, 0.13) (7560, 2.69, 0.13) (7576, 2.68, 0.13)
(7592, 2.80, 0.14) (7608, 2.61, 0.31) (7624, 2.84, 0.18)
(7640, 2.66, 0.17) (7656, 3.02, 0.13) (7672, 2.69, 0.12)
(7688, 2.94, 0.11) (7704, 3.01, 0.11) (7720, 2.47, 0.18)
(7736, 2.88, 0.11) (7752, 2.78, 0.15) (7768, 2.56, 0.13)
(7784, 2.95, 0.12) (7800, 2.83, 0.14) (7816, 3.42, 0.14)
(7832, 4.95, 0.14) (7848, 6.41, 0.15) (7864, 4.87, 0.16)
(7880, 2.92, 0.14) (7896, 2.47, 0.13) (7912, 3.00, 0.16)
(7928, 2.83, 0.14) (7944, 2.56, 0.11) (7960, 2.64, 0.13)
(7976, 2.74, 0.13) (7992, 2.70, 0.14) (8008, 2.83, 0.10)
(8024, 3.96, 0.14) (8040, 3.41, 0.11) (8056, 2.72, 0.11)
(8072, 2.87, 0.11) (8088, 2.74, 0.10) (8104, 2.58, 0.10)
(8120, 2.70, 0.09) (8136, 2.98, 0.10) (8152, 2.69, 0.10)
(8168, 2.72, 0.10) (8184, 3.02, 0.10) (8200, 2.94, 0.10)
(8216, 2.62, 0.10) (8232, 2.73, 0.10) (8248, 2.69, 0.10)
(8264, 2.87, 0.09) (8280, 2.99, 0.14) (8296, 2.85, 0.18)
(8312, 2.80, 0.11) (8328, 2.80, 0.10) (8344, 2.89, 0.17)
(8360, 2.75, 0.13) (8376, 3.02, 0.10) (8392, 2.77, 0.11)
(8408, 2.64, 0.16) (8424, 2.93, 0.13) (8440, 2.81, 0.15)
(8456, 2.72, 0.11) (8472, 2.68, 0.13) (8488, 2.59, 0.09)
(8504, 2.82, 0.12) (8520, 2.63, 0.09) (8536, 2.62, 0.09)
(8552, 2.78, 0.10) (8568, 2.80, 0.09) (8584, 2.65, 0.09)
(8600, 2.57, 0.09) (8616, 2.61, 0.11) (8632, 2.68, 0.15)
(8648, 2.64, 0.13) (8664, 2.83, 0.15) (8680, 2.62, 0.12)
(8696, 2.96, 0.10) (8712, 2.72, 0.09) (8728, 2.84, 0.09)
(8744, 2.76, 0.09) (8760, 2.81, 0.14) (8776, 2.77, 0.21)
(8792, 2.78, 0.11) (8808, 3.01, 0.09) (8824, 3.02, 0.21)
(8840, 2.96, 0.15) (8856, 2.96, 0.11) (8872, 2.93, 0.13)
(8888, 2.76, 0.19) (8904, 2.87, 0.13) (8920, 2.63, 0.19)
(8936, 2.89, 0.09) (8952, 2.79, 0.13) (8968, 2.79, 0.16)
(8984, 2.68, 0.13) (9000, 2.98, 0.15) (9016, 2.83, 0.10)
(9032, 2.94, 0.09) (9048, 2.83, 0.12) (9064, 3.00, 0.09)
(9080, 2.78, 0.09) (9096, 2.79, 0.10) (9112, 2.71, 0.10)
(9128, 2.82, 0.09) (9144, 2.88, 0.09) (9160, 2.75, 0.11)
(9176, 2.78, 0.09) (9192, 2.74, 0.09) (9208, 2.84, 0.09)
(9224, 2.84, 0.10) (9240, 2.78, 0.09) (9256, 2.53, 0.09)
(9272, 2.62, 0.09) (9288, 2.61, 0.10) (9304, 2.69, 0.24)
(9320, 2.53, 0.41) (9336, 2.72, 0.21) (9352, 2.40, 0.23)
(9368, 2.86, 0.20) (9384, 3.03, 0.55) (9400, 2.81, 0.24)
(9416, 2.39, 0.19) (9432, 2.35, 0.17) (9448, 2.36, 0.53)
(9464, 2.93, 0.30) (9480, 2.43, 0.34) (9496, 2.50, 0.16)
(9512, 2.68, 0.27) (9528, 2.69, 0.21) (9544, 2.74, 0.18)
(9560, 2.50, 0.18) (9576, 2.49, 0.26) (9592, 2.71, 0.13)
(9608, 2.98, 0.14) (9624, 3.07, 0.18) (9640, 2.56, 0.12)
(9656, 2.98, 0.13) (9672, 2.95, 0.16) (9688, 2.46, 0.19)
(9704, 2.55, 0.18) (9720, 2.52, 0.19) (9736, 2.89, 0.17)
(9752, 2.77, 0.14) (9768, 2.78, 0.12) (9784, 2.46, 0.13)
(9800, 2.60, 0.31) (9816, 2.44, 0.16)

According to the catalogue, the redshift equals 0.19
